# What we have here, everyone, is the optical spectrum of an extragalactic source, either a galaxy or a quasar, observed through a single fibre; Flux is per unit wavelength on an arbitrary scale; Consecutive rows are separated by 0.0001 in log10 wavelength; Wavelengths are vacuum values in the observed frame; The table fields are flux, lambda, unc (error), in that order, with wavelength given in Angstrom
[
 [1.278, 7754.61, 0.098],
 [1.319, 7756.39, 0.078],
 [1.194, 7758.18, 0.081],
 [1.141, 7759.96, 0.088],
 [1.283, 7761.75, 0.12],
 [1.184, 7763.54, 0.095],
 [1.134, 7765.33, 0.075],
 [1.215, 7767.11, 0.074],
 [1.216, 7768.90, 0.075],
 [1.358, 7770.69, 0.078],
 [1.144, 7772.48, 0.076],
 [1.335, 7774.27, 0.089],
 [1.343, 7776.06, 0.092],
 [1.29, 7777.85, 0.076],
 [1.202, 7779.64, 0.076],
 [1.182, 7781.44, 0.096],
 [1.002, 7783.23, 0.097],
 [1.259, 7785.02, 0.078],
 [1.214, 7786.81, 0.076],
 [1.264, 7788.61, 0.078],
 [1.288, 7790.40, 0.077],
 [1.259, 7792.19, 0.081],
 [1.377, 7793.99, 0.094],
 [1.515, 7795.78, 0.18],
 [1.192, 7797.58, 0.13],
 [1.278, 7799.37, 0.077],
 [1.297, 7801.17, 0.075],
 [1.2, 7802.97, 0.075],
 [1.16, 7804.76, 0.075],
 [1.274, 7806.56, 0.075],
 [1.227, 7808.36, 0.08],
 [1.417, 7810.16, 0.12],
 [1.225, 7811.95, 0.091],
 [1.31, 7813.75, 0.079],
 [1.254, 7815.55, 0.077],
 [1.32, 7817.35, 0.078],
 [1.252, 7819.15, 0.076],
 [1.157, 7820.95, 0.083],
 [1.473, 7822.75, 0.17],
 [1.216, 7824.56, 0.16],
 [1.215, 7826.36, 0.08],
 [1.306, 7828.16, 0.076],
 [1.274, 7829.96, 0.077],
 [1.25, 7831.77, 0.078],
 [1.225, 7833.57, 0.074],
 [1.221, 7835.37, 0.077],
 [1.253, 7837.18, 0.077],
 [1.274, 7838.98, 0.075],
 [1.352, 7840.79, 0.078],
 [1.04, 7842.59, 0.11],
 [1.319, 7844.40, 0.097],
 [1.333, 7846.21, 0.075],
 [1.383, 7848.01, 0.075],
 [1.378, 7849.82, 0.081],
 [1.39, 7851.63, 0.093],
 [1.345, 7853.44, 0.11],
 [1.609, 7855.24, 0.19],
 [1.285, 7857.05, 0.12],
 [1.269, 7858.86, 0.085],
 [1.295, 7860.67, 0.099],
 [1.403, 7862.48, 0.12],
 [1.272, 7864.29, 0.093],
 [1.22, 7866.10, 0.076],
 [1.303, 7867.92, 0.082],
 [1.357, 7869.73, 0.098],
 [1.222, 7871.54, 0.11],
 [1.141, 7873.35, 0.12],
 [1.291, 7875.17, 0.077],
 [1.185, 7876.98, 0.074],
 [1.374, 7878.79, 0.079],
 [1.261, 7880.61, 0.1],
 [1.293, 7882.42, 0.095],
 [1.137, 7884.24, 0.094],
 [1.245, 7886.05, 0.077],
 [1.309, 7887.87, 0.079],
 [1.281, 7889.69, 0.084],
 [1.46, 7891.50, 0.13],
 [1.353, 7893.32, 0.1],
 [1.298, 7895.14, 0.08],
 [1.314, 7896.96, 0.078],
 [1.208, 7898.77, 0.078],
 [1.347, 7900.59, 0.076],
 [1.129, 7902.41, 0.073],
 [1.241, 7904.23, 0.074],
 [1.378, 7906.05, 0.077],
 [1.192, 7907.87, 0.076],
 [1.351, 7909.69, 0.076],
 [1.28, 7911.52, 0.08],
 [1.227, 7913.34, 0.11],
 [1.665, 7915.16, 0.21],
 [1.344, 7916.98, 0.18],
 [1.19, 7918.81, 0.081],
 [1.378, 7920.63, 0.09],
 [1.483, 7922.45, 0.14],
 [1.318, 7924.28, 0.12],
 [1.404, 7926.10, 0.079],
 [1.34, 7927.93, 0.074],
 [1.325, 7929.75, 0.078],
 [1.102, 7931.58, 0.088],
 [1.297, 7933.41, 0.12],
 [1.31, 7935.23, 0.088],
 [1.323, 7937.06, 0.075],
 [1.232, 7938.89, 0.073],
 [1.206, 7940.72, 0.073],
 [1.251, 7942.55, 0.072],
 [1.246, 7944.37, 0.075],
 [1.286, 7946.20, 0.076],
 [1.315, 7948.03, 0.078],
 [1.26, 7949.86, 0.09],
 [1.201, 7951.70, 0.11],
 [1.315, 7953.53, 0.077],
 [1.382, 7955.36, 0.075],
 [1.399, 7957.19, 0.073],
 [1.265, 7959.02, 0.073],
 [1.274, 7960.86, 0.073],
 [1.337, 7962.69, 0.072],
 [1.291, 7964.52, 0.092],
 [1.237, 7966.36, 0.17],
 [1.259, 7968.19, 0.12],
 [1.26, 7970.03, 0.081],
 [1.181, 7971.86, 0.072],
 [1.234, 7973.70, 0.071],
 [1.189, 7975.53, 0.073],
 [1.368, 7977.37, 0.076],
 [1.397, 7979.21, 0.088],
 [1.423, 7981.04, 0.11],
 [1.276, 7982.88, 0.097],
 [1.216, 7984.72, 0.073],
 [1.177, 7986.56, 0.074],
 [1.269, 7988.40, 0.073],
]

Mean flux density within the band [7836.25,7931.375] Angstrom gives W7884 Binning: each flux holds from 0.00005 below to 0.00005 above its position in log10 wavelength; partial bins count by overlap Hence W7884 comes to 1.31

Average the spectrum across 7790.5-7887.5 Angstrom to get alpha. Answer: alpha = 1.29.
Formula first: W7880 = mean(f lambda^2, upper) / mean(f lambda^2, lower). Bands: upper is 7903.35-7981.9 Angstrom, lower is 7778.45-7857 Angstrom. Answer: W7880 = 1.1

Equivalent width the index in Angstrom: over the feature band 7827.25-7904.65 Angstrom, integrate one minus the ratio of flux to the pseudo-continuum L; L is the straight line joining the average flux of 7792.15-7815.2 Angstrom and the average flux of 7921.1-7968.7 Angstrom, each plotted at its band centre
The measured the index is 0.1 Angstrom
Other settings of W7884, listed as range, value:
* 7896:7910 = 1.27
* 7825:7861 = 1.3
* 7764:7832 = 1.26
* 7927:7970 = 1.28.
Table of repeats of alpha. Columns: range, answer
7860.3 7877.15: 1.27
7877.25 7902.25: 1.29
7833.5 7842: 1.26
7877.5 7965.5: 1.3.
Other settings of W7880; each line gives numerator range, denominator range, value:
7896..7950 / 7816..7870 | 1.02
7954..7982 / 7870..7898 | 1.04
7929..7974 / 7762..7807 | 1.06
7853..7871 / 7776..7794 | 1.10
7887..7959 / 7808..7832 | 1.05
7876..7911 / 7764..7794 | 1.07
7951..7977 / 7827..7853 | 1.02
